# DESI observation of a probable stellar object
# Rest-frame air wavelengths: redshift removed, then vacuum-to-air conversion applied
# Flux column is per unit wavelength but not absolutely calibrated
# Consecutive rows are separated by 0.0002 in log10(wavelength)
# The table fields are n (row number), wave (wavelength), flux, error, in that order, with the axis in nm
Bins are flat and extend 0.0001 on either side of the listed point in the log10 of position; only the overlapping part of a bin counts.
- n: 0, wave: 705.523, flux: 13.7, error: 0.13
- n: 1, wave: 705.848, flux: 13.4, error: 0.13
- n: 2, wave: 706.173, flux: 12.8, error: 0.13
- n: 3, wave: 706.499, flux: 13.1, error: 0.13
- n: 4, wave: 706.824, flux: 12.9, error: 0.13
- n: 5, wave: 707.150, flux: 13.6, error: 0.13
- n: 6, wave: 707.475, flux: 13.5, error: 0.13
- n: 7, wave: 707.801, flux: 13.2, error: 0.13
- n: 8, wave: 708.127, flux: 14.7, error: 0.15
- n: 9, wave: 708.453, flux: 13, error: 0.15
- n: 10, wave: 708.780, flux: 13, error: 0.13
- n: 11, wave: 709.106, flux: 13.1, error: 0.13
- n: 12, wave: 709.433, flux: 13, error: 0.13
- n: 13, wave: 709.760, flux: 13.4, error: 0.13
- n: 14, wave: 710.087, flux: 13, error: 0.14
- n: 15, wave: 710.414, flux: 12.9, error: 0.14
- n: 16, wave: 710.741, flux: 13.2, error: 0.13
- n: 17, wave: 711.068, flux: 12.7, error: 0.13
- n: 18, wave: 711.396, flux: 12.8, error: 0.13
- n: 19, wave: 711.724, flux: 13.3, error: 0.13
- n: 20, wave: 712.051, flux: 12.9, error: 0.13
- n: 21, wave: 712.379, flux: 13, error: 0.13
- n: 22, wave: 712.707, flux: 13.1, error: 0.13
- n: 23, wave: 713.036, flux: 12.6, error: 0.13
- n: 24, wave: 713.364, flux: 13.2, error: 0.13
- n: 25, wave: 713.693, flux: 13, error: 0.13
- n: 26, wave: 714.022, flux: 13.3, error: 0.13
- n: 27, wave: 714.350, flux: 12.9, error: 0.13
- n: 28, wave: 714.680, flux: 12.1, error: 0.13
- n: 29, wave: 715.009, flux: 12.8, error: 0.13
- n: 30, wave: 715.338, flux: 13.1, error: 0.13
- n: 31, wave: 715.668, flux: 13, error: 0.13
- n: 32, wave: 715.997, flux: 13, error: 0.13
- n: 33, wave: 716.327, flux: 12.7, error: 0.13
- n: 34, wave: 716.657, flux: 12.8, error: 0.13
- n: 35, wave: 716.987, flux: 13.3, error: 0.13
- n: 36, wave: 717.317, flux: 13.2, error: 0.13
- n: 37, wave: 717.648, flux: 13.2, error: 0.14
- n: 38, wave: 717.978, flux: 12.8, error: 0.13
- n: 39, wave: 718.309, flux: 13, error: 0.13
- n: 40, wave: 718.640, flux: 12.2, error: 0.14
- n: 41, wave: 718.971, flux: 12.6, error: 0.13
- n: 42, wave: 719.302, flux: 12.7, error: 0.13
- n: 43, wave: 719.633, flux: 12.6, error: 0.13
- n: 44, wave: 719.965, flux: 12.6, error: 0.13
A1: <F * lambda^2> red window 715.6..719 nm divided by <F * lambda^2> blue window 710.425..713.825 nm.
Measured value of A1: 1.0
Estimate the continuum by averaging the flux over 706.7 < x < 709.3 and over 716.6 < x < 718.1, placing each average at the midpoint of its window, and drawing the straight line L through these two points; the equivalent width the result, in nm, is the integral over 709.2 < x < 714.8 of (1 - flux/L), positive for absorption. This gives 0.12 nm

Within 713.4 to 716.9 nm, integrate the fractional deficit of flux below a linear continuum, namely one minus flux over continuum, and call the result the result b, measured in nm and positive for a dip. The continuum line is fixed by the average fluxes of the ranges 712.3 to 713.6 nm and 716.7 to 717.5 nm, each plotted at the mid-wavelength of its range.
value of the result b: 0.05 nm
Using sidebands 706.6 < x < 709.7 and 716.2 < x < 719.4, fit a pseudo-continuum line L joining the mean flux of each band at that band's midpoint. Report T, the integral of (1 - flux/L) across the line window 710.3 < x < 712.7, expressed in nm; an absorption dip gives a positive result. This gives 0.03 nm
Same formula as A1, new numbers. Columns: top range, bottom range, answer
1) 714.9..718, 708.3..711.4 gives 1.02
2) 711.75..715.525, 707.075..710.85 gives 0.98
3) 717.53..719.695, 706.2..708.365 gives 0.98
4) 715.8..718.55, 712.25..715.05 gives 1.02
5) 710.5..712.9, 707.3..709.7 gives 0.98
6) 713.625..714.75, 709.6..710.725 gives 0.99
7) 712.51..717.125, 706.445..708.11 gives 0.98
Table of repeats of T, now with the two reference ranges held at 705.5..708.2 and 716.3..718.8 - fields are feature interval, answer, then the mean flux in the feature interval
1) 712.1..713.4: 0.02 nm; 12.9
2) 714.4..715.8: 0.03 nm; 12.7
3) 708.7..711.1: 0.03 nm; 13.1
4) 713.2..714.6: 0.00 nm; 13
